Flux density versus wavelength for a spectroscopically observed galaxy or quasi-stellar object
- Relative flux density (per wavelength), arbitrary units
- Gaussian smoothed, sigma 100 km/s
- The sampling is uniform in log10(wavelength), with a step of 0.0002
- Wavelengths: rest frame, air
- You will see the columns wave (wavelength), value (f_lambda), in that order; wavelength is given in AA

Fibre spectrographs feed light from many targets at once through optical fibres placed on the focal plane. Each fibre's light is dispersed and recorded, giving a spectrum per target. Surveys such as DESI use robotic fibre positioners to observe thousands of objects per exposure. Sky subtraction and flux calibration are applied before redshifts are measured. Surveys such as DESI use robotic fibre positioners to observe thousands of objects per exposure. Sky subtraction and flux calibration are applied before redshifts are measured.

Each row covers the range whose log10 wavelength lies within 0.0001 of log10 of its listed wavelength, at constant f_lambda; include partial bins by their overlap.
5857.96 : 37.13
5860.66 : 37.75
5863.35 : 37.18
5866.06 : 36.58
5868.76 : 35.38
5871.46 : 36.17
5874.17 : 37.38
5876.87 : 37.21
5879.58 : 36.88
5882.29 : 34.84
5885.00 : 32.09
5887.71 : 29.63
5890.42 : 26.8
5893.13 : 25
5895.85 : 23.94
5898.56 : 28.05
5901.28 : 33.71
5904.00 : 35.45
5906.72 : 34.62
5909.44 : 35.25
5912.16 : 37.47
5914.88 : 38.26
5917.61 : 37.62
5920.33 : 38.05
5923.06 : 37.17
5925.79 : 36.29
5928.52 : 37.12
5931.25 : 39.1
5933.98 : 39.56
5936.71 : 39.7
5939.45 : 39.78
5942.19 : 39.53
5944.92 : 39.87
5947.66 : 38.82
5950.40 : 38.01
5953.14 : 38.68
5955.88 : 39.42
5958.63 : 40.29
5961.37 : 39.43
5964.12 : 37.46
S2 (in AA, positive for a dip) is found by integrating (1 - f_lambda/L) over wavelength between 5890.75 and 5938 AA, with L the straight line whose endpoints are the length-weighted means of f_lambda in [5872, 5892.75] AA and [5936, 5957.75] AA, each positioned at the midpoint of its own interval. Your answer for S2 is 1.8 AA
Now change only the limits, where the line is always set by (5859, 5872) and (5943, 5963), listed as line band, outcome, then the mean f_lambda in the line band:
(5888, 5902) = 3.79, 27.4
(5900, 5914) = 0.91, 35.4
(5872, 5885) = 0.33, 36.1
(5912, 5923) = 0.10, 37.8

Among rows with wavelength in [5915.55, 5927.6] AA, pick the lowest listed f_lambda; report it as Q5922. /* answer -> 36.29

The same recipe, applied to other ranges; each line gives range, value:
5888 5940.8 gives 23.94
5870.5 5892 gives 26.8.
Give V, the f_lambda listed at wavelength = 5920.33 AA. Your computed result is 38.05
